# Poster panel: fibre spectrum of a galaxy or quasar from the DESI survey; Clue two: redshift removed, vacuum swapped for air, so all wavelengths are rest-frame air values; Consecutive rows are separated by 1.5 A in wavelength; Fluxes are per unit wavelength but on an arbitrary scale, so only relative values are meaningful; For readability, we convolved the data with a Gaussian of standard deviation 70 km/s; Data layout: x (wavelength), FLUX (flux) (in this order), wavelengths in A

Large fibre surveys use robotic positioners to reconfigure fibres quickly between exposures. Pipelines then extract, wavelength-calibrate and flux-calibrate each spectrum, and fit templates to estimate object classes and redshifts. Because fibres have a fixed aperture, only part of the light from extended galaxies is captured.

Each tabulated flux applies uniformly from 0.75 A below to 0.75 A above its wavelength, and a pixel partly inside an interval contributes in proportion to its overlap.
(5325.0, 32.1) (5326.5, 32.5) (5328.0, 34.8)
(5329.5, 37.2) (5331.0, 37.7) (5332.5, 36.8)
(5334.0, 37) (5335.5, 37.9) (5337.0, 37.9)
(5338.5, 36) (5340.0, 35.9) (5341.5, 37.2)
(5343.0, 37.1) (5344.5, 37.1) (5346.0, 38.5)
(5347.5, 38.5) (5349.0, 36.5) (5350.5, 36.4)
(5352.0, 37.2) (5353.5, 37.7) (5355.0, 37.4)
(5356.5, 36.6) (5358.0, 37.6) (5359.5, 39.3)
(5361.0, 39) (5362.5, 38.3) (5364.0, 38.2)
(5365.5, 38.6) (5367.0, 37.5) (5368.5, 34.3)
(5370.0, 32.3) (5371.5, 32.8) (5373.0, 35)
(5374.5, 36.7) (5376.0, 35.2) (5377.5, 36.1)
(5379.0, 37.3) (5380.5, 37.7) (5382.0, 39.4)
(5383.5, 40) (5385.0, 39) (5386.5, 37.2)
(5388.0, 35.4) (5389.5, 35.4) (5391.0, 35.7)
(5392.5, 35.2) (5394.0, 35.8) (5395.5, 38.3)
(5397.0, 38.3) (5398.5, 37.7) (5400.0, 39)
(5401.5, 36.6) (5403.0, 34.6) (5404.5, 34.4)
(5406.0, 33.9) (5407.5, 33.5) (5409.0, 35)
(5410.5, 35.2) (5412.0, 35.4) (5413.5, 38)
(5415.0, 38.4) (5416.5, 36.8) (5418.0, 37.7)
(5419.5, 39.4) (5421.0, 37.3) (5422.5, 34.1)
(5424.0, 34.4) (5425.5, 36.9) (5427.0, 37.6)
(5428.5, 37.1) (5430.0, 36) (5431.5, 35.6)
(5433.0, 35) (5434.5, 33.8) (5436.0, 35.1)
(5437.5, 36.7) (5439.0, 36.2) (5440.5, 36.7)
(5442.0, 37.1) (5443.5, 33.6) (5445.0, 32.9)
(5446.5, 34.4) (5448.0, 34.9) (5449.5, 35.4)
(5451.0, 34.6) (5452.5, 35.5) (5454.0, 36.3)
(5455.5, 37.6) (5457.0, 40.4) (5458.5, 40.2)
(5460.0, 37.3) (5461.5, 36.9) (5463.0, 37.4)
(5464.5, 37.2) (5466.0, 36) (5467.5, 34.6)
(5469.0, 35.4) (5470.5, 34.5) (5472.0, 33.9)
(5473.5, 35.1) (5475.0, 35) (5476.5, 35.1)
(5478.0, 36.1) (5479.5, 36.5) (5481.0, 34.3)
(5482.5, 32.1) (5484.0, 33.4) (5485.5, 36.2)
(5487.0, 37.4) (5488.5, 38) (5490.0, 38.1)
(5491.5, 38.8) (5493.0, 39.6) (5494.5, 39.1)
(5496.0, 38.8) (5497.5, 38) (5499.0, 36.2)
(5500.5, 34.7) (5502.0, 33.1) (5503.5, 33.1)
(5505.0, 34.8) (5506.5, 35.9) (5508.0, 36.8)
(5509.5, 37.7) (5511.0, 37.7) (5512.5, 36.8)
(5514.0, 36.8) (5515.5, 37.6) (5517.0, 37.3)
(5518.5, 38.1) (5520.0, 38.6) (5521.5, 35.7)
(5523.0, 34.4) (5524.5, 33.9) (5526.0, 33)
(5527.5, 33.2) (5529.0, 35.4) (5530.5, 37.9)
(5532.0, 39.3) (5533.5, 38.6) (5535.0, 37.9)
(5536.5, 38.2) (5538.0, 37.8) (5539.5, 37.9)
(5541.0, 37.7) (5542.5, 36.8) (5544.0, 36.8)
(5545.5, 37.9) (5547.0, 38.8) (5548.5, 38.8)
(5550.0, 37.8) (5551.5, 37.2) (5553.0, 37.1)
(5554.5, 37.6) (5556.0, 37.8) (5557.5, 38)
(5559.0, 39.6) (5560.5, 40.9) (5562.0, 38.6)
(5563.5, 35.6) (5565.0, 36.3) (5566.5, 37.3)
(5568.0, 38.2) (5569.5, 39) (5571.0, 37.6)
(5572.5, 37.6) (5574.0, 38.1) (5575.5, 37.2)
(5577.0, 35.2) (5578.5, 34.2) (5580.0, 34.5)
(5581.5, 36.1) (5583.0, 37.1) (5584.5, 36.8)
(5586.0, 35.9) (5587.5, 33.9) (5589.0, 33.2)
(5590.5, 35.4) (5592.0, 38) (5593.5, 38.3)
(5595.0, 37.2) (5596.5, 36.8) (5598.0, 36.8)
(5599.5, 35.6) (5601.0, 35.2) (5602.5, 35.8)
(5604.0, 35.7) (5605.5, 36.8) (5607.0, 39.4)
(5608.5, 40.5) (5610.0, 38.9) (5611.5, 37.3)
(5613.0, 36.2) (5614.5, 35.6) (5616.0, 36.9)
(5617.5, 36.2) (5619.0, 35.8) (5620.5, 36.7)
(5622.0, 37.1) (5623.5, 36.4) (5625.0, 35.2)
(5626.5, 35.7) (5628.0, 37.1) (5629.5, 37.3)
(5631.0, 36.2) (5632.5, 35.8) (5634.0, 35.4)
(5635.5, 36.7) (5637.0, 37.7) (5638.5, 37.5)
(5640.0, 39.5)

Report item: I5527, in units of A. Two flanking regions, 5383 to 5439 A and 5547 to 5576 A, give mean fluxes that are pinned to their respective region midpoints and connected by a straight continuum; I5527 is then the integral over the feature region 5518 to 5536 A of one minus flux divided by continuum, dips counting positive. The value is 0.6 A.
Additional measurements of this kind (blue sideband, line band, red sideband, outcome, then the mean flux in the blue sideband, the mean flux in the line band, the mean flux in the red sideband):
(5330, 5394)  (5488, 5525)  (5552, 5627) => 0.10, 37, 36.8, 36.9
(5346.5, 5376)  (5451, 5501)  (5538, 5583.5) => 0.89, 36.8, 36.5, 37.5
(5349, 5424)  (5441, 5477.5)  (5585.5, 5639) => 0.74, 36.7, 35.9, 36.6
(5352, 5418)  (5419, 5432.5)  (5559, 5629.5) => 0.10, 36.7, 36.4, 36.8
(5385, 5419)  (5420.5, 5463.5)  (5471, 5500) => 0.31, 36.3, 36.1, 36.4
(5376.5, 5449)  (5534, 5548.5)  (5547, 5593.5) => -0.35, 36.3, 37.8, 37.1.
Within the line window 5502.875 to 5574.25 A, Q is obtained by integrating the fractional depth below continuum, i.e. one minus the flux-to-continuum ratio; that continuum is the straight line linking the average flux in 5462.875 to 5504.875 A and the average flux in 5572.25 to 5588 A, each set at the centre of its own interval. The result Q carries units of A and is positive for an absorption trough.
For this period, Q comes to -2.4 A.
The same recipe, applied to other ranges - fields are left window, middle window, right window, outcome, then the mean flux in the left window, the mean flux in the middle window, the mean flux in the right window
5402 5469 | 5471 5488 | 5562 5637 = 0.5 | 36.1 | 35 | 36.6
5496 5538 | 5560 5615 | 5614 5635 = -0.8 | 36.4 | 36.8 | 36.3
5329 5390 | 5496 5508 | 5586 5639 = 0.4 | 37.1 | 35.4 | 36.6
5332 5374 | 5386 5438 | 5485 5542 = 1.0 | 36.9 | 36.2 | 36.8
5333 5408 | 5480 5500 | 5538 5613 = 0.1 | 36.8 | 36.9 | 37.2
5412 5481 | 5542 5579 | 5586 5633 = -1.2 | 36.1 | 37.6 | 36.5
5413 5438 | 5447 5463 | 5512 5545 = -0.1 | 36.4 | 36.9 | 36.8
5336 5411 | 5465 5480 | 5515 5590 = 0.7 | 36.7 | 35.2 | 37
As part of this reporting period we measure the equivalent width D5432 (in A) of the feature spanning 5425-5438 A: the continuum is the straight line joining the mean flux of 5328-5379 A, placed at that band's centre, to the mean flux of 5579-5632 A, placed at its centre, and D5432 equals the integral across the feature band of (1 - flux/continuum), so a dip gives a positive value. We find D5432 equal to 0.28 A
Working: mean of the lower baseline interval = 36.9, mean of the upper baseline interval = 36.5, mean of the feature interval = 35.9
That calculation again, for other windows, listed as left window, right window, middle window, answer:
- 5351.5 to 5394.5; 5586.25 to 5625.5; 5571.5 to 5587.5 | 0.2 A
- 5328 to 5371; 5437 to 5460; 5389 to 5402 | -0.1 A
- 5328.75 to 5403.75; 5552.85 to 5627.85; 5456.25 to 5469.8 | -0.1 A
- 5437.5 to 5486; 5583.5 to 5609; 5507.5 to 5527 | -0.2 A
